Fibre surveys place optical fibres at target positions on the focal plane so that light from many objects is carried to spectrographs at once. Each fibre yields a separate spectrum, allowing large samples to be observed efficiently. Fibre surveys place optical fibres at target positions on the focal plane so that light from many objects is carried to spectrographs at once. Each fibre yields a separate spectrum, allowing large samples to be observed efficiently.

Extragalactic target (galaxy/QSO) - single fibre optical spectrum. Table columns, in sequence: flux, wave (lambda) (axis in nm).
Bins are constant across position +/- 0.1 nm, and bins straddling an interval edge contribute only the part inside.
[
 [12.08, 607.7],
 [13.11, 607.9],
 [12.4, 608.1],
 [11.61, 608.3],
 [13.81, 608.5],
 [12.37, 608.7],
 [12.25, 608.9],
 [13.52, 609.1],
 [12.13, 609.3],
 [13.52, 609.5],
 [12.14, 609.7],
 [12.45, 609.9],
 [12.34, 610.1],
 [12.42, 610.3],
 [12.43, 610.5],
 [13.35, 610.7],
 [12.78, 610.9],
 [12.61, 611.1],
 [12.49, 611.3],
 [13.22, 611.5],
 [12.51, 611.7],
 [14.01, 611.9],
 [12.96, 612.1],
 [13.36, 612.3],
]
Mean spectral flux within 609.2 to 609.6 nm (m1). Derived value 12.8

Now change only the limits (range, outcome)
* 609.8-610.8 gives 12.6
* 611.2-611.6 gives 12.9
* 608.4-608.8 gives 13.1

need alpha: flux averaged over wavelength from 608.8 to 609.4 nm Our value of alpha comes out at 12.6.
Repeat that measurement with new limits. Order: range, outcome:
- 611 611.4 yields 12.6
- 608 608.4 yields 12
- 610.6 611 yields 13.1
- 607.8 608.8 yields 12.7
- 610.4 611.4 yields 12.7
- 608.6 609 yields 12.3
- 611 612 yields 13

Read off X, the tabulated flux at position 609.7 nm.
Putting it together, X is 12.14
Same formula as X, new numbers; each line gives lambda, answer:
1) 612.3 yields 13.36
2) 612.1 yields 12.96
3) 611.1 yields 12.61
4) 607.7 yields 12.08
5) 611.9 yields 14.01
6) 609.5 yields 13.52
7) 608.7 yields 12.37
